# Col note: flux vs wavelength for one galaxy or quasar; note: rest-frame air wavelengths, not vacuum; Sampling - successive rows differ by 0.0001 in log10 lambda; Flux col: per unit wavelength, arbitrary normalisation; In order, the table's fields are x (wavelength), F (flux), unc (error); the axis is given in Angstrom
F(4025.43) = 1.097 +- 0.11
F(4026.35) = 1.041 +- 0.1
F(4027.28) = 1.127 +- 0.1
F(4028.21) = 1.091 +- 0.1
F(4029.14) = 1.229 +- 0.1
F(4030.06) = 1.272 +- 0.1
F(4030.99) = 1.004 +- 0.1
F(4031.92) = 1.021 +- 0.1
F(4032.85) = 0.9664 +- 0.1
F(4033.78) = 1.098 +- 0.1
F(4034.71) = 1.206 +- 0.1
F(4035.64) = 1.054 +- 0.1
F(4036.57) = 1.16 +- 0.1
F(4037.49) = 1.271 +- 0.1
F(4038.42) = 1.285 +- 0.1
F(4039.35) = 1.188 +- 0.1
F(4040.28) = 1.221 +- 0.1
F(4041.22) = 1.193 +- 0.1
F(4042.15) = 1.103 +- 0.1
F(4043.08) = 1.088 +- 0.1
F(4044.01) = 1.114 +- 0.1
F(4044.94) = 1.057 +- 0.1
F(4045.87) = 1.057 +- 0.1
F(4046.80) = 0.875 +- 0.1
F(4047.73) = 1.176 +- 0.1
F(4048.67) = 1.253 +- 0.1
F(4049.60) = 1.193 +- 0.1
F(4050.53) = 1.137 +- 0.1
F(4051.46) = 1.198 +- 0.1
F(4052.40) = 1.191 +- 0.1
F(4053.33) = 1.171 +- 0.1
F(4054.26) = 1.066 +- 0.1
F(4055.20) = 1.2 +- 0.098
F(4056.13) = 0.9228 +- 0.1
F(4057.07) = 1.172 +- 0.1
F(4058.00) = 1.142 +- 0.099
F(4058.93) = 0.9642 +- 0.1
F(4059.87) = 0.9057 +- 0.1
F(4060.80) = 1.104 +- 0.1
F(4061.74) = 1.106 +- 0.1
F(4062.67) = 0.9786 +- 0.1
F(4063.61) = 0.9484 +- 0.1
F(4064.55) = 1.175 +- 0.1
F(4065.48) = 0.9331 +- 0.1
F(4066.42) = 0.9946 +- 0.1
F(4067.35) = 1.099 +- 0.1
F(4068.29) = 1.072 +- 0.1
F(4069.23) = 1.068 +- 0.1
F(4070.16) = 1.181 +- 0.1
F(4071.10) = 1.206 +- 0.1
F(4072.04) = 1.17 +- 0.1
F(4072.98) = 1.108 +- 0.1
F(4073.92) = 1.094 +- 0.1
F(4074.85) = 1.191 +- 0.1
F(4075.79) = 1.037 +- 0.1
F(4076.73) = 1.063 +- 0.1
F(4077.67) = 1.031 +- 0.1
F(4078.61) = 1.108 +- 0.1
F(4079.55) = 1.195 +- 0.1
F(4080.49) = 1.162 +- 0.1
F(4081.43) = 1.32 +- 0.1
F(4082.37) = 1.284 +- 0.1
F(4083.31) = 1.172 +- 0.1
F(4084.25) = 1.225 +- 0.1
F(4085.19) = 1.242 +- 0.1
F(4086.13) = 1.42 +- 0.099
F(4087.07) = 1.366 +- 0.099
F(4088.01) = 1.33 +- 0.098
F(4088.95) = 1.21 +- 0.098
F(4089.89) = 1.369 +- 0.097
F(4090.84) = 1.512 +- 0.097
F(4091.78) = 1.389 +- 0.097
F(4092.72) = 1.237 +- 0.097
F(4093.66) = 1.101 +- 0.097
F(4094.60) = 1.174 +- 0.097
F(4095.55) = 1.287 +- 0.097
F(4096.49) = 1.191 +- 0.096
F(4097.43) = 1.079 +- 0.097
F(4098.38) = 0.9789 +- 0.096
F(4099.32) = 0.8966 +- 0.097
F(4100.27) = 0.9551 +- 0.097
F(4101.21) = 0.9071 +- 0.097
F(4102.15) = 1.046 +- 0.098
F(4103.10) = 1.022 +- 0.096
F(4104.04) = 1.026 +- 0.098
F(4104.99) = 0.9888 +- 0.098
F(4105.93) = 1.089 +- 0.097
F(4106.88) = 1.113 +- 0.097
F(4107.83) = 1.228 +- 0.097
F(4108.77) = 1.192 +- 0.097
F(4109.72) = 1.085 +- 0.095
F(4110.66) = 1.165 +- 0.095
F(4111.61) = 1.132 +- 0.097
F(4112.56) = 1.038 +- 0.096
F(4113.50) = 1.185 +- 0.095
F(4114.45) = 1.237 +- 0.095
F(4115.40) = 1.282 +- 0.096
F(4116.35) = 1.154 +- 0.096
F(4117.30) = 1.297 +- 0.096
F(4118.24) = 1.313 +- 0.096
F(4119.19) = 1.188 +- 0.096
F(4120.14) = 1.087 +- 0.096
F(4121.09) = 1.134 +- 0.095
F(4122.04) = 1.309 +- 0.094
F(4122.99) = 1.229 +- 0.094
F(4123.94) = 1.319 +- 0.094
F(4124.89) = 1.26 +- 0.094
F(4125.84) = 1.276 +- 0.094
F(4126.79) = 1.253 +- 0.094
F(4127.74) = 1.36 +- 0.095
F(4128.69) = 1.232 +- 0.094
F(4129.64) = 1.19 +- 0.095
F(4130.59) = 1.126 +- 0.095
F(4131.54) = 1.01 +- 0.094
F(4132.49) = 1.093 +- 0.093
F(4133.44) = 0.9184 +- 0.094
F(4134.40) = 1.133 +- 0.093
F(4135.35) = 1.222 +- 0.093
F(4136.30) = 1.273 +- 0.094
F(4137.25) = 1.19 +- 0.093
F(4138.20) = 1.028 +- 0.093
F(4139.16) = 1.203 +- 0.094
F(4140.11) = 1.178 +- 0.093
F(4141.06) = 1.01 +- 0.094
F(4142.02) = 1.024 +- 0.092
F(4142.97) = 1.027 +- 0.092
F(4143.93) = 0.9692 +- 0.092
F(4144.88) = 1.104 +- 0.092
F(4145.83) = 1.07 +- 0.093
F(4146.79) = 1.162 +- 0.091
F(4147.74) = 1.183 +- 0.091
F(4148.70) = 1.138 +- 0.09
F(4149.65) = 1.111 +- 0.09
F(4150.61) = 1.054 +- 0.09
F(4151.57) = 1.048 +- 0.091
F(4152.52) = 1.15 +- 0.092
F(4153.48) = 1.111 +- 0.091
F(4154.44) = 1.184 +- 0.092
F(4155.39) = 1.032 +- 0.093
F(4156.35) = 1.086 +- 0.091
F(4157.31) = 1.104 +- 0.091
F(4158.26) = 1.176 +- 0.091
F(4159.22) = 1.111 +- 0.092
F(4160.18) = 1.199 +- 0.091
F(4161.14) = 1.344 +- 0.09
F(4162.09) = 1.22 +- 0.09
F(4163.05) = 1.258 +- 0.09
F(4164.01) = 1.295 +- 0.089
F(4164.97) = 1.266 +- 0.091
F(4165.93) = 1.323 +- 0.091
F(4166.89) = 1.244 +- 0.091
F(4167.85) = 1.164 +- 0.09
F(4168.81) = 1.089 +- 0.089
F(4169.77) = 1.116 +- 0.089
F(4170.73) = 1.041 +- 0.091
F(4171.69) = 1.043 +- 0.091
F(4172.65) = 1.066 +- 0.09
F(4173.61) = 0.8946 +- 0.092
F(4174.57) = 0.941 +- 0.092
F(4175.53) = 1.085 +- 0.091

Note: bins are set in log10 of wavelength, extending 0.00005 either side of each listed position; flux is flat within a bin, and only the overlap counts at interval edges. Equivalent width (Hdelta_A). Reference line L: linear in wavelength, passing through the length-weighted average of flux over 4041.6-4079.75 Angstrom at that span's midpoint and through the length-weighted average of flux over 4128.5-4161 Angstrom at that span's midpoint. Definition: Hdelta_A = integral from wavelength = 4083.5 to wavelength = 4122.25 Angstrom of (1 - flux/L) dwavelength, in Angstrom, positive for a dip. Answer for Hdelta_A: -2.46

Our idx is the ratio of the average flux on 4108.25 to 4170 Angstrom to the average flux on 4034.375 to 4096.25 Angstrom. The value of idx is 1.0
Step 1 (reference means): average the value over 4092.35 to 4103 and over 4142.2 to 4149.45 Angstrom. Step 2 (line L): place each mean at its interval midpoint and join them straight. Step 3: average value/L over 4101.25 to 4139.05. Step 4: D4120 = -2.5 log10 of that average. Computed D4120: -0.08 mag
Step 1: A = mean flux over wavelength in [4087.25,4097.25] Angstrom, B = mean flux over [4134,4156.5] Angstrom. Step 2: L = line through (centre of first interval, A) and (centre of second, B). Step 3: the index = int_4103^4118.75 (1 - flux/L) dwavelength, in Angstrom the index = 0.84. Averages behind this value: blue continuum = 1.28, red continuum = 1.11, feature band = 1.15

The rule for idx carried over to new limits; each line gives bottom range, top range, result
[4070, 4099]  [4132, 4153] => 0.92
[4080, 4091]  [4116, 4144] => 0.90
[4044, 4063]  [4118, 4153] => 1.05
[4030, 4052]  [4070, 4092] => 1.08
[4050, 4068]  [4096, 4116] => 1.01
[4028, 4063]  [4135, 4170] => 1.03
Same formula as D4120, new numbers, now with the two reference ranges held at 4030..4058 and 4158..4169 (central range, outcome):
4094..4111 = 0.095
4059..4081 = 0.067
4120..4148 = 0.046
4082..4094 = -0.119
